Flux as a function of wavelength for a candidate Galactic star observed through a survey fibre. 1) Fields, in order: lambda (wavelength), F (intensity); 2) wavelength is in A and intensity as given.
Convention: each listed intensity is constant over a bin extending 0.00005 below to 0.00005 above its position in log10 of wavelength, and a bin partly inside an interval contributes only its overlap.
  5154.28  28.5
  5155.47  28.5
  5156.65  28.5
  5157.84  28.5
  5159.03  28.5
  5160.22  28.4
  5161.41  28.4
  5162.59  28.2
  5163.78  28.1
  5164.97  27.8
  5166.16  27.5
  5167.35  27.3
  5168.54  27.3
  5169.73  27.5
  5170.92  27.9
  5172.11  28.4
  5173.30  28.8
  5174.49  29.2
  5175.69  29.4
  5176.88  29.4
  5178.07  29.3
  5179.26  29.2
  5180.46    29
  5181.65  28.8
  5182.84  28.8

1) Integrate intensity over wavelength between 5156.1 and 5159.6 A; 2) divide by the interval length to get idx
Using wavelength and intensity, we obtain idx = 28.5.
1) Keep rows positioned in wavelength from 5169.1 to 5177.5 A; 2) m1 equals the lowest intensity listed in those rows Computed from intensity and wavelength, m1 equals 27.5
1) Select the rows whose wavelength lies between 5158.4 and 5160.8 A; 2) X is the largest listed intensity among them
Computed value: 28.5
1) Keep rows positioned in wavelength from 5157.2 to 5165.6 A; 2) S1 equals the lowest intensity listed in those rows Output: 27.8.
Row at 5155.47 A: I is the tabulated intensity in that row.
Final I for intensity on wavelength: 28.5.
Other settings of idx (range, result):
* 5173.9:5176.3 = 29.2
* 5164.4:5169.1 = 27.5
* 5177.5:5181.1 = 29.1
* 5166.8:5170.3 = 27.4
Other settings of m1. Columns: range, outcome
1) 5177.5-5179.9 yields 29.2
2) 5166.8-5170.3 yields 27.3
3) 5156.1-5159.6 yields 28.5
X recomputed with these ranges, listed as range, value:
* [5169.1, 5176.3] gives 29.4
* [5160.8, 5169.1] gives 28.4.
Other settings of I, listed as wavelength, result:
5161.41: 28.4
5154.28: 28.5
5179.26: 29.2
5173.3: 28.8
